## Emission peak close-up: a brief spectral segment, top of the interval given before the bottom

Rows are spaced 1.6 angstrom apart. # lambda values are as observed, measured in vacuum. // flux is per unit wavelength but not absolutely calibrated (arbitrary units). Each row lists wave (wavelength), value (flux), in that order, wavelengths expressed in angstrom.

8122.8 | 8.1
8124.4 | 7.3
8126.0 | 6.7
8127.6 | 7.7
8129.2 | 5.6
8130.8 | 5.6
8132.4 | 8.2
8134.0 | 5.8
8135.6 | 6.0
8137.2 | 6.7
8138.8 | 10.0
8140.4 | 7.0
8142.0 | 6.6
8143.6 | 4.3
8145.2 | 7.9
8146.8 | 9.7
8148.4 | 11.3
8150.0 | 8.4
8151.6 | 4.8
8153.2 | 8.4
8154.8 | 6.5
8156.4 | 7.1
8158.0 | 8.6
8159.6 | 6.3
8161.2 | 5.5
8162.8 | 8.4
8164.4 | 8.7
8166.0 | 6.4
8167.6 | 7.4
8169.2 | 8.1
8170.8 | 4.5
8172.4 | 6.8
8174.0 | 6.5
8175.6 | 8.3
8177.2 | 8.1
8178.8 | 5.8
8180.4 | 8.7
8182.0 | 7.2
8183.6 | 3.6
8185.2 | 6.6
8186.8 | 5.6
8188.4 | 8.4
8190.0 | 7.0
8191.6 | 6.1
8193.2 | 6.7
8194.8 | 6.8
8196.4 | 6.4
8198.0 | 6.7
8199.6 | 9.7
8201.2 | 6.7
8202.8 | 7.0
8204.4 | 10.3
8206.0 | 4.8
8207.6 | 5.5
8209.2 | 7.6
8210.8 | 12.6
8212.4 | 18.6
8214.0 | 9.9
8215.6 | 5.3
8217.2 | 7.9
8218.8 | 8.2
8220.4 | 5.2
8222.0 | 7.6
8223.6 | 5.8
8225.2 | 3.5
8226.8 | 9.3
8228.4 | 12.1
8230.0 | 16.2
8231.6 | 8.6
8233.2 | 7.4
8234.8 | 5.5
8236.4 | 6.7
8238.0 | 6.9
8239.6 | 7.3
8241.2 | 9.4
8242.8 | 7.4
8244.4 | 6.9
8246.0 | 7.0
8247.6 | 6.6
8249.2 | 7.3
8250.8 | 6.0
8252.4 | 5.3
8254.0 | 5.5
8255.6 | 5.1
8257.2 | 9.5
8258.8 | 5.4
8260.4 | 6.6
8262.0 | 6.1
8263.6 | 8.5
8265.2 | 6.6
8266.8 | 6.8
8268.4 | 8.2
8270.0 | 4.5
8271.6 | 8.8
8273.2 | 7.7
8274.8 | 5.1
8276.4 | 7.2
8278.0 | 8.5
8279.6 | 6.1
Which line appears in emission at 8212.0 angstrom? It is [S II] 6716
